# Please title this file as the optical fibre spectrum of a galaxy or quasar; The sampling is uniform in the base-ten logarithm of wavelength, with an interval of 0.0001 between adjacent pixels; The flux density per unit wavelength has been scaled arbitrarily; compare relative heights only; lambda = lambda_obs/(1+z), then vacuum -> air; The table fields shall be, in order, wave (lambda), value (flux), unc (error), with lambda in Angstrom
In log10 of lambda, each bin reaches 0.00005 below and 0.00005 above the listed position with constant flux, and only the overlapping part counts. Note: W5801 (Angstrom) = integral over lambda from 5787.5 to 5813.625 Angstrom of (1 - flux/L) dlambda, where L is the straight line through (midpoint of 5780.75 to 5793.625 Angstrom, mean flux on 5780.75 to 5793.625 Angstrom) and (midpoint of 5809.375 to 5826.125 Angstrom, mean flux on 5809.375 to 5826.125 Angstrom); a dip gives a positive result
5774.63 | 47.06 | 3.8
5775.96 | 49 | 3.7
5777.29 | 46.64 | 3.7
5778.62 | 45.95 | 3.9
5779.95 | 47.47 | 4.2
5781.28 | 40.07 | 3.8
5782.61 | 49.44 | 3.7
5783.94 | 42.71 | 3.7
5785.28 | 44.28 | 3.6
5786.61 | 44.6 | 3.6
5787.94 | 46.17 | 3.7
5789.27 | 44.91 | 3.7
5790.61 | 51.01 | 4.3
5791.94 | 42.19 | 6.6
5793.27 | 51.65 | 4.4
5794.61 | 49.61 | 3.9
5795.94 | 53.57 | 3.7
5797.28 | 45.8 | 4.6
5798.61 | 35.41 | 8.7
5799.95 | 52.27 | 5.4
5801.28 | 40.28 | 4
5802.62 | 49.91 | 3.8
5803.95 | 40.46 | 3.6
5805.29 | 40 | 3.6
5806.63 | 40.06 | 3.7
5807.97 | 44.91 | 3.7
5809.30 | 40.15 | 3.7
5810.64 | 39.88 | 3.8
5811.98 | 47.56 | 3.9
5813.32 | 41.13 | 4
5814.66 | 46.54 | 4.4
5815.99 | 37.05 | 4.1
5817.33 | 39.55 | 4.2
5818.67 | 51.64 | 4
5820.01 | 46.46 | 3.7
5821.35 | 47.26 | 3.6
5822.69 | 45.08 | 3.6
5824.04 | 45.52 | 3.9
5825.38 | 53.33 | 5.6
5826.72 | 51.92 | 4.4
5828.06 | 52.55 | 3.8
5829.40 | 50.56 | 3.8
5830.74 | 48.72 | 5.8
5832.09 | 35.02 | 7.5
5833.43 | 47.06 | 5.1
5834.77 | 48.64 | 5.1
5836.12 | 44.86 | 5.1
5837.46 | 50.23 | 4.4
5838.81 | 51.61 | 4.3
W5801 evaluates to 0.3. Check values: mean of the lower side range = 45.6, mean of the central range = 44.9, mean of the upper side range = 44.9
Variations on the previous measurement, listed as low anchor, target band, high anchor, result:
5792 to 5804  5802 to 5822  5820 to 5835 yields 1.6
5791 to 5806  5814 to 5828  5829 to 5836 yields -0.3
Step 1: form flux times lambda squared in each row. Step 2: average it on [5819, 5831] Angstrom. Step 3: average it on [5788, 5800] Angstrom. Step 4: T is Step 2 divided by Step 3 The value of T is 1.06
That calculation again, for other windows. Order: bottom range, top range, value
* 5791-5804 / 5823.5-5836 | 1.04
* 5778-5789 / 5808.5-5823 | 0.98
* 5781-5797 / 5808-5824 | 0.95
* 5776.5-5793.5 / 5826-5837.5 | 1.06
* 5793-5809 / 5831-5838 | 1.02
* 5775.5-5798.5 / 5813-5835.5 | 1.01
